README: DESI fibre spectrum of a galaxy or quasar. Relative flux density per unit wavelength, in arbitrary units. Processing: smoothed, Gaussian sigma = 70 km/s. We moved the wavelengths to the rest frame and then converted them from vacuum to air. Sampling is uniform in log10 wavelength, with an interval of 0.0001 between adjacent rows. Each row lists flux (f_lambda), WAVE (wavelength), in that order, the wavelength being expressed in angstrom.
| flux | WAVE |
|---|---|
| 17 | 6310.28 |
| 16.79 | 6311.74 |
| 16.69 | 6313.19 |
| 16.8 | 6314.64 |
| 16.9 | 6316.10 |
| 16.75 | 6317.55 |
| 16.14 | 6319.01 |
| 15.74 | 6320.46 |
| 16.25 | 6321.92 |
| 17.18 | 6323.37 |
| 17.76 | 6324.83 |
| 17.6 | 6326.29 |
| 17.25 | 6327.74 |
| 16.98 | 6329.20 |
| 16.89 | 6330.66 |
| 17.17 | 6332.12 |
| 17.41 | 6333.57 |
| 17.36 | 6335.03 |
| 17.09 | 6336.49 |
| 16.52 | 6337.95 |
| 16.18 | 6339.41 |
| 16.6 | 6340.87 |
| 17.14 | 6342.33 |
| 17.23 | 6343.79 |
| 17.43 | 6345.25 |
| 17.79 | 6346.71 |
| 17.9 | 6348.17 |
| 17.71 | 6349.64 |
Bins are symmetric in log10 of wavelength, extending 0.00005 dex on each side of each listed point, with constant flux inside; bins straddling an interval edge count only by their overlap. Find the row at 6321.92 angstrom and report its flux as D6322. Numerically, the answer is 16.25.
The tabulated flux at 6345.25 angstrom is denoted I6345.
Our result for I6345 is 17.43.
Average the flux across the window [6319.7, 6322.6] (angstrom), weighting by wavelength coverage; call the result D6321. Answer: 16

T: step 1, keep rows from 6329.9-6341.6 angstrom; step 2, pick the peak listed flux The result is 17.41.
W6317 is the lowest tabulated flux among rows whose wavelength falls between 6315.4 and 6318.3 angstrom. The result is 16.75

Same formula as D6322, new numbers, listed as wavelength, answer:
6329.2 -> 16.98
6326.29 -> 17.6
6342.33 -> 17.14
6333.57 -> 17.41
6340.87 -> 16.6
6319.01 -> 16.14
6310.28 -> 17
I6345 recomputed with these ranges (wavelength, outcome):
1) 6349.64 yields 17.71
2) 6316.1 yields 16.9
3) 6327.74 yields 17.25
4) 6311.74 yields 16.79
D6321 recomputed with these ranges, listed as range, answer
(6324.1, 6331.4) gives 17.3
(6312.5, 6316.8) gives 16.8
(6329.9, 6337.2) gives 17.2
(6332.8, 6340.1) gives 16.9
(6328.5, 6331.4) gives 16.9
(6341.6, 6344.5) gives 17.2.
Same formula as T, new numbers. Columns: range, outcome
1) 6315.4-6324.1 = 17.18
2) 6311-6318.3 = 16.9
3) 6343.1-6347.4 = 17.79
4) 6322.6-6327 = 17.76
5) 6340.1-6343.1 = 17.14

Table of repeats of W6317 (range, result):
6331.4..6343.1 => 16.18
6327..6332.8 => 16.89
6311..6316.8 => 16.69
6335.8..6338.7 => 16.52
